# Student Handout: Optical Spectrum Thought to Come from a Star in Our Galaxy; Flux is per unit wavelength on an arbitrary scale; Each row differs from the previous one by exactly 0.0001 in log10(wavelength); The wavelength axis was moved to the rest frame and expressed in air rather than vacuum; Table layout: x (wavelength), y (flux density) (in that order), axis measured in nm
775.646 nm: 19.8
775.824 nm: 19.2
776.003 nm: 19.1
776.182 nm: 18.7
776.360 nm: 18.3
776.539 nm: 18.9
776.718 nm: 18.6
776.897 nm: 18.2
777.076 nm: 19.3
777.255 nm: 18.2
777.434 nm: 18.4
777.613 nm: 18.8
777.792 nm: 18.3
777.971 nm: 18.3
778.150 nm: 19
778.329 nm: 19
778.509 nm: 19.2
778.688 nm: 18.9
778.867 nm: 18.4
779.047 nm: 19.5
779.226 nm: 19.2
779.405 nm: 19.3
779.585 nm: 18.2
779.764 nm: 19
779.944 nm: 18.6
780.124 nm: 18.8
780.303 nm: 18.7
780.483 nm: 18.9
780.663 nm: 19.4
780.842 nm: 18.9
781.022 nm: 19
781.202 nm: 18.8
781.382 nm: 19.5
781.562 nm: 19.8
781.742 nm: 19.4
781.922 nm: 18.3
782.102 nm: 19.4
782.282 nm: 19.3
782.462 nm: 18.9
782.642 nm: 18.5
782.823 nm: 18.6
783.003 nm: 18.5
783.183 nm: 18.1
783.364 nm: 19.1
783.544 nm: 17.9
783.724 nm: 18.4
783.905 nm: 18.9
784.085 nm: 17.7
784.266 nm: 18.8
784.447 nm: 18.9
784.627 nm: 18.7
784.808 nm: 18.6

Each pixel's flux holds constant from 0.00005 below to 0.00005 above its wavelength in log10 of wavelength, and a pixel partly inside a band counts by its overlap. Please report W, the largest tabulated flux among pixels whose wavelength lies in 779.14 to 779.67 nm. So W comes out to 19.3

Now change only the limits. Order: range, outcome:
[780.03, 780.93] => 19.4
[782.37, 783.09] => 18.9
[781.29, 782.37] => 19.8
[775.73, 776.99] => 19.2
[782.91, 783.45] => 19.1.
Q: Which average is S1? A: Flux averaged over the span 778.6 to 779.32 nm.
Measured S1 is 19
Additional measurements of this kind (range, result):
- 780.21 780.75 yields 19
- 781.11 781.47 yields 19.1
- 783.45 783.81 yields 18.2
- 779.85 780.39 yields 18.7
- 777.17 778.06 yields 18.4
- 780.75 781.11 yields 19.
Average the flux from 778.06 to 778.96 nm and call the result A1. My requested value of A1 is 18.9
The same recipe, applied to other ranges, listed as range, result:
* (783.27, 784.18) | 18.4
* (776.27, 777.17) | 18.7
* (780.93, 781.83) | 19.3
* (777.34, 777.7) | 18.6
